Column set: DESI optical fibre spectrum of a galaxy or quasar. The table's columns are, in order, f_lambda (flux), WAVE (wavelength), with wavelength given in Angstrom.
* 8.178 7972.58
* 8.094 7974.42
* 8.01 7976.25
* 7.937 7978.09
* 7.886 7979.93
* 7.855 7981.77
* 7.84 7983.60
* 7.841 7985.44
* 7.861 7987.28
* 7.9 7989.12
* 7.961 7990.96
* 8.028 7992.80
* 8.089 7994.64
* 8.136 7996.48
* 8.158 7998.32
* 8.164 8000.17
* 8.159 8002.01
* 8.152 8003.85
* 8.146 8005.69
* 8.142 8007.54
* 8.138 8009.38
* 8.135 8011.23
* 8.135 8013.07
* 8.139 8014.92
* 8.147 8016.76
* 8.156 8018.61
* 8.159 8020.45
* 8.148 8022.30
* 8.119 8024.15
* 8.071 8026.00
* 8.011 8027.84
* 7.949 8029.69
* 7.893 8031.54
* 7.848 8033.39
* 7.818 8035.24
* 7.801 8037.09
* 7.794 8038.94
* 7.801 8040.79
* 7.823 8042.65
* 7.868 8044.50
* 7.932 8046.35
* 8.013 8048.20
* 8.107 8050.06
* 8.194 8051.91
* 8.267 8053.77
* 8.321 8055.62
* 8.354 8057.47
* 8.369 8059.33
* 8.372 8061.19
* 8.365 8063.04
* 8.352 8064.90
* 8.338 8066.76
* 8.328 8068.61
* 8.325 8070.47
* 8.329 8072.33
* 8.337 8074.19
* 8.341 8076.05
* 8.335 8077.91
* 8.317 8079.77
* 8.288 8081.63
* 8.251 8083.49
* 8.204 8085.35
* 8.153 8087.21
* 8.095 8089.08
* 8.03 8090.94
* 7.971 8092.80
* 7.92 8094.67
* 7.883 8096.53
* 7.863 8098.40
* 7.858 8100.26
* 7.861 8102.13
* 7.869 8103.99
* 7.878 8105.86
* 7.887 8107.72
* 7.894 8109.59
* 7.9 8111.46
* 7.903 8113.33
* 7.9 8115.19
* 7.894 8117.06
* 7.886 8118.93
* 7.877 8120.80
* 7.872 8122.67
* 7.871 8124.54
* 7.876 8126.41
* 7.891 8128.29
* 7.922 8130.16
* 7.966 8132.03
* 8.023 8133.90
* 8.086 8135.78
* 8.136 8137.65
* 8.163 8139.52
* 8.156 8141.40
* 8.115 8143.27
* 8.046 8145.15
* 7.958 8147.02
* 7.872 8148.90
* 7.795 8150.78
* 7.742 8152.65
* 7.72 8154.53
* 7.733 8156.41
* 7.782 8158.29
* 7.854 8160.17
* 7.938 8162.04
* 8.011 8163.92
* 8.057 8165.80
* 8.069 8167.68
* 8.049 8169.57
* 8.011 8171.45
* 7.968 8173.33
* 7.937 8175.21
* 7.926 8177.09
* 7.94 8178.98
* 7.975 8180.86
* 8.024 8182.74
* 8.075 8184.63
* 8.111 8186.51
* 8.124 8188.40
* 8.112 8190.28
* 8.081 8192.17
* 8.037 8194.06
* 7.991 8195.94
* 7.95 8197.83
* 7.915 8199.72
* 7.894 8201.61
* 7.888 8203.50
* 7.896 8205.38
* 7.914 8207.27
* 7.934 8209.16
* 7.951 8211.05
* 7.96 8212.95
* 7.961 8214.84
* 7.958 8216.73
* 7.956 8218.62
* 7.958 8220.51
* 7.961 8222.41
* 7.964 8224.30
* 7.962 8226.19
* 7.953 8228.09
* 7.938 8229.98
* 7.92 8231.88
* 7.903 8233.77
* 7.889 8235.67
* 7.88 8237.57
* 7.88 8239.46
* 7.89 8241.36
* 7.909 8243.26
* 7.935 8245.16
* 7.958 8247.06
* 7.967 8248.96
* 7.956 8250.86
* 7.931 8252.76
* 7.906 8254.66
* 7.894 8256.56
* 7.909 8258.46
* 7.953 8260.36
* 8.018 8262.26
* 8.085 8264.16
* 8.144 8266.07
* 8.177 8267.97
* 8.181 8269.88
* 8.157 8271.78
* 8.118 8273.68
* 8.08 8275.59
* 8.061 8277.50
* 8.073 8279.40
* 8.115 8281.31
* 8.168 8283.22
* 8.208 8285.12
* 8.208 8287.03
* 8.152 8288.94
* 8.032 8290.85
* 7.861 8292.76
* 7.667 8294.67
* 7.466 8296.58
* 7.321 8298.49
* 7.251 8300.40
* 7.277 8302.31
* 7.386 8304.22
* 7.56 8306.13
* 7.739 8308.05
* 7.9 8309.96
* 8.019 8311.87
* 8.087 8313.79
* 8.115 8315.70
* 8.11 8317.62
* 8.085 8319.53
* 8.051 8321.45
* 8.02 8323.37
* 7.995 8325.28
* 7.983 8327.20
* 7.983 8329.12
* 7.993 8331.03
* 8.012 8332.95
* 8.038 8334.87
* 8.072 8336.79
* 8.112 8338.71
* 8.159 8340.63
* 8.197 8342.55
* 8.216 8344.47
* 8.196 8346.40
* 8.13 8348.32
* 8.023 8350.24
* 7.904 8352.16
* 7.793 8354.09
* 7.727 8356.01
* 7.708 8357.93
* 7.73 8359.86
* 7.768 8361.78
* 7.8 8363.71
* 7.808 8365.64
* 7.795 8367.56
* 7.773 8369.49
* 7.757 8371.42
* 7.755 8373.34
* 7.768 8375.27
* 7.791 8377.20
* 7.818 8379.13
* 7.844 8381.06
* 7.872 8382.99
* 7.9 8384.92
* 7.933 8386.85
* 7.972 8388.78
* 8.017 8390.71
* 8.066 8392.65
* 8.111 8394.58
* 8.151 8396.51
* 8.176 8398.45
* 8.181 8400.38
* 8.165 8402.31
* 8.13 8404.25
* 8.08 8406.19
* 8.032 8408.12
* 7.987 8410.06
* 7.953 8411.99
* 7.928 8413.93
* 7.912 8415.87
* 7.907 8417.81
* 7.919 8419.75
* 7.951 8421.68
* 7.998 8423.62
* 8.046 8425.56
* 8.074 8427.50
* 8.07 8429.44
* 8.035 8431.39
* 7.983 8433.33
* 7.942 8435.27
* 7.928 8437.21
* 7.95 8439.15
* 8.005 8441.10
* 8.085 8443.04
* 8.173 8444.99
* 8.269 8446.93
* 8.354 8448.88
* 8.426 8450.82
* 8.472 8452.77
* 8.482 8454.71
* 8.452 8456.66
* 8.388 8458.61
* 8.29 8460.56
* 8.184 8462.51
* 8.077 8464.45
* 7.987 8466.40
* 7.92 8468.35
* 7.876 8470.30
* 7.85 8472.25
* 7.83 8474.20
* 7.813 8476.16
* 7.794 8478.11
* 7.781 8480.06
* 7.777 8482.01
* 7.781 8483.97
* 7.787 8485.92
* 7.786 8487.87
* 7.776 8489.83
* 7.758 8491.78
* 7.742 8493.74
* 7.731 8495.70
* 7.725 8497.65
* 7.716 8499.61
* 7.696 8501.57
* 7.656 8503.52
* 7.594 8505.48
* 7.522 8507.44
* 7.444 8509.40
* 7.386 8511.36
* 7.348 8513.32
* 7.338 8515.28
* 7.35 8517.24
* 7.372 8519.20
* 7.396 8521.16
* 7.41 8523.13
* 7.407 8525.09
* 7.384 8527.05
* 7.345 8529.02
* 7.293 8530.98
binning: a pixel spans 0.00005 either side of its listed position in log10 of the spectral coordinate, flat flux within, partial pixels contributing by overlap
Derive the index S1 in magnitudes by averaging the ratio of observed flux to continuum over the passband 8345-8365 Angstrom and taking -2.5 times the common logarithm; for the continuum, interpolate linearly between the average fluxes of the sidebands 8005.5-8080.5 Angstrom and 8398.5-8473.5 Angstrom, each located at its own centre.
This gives 0.03 mag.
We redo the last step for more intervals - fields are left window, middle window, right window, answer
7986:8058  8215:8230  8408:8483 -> 0.01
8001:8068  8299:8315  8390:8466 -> 0.06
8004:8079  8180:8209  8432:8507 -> 0.01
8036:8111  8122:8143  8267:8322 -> 0.01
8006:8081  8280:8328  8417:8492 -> 0.03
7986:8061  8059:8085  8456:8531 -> -0.04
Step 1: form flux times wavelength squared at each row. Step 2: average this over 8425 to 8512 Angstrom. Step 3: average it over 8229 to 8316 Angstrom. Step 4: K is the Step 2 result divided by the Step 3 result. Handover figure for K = 1.05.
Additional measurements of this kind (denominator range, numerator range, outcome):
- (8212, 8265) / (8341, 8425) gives 1.04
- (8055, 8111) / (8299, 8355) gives 1.03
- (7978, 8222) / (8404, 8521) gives 1.08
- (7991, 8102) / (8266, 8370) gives 1.05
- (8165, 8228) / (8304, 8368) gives 1.03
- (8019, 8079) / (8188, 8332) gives 1.03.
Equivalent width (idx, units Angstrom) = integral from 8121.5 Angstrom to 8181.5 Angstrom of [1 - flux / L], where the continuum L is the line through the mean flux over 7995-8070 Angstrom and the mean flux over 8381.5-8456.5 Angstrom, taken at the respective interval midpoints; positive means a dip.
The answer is 1.1 Angstrom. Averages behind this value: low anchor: 8.11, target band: 7.95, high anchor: 8.07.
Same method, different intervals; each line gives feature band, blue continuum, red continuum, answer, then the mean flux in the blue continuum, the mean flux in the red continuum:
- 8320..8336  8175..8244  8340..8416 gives -0.12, 7.96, 7.95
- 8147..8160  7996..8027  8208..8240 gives 0.35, 8.14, 7.94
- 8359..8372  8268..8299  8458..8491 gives 0.31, 8.01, 7.92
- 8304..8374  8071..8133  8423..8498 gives 0.64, 8.01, 8.01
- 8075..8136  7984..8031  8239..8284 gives 0.47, 8.08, 8.02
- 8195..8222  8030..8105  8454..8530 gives 0.15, 8.1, 7.74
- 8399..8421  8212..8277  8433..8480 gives 0.15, 7.98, 8.1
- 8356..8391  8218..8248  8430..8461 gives 1.25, 7.93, 8.2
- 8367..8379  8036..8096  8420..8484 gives 0.46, 8.16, 8.06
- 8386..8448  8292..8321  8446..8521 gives -1.84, 7.73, 7.85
